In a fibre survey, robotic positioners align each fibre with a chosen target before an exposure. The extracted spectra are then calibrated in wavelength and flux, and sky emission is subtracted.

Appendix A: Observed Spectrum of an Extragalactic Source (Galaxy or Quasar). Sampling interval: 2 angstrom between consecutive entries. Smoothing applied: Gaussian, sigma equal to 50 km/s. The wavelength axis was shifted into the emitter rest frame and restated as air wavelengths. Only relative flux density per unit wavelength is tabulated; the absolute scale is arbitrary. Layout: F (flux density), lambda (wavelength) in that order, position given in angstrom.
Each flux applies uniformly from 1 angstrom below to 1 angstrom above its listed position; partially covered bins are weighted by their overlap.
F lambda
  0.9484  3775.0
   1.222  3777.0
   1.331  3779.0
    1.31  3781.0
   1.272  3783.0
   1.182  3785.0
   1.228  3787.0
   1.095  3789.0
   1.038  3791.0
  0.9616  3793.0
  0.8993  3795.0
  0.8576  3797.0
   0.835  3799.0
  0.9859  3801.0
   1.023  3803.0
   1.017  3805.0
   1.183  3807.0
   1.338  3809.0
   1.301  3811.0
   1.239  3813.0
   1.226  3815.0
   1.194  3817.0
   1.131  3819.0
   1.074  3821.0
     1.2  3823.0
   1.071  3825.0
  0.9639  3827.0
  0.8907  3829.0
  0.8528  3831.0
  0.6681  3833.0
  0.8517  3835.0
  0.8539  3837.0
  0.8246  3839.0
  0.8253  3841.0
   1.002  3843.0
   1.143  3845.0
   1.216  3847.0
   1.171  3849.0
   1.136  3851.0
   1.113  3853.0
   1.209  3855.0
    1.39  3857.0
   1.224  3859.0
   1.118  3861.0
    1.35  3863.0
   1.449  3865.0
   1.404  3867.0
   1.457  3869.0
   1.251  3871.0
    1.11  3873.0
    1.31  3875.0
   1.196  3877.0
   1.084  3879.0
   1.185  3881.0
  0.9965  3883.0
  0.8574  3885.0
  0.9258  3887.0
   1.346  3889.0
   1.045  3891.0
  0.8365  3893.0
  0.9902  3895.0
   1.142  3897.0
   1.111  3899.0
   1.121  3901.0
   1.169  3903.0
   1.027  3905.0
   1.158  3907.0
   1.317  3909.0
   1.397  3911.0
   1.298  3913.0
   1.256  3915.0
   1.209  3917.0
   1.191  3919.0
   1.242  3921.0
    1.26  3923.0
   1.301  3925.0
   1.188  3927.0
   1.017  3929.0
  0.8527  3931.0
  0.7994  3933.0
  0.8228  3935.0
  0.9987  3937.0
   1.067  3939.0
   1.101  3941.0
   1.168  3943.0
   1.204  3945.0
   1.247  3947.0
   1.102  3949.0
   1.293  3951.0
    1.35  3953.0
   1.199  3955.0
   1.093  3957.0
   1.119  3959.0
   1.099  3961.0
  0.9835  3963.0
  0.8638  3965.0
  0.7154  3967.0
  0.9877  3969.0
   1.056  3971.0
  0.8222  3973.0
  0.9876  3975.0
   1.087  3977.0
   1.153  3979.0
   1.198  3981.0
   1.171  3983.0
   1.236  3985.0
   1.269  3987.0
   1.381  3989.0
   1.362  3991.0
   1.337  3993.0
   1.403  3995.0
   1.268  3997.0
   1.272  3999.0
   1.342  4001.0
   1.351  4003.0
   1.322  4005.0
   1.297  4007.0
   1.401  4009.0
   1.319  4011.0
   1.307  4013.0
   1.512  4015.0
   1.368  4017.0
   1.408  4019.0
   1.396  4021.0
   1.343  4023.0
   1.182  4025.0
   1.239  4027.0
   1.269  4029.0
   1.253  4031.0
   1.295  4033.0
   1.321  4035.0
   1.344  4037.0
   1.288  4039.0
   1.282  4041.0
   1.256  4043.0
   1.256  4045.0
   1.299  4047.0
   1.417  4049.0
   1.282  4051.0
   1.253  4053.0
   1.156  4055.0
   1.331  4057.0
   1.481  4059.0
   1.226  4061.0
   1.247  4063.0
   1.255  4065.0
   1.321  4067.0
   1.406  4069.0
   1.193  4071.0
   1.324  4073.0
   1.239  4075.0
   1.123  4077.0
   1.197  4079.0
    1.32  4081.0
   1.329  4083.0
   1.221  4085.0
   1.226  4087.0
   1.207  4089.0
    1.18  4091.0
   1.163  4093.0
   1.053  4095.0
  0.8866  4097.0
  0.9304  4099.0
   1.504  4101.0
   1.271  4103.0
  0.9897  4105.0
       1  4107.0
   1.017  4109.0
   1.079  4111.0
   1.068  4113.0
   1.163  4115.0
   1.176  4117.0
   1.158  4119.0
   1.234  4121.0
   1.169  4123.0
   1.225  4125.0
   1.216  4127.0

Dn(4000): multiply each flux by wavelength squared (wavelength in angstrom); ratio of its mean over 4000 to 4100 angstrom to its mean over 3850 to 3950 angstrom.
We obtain 1.19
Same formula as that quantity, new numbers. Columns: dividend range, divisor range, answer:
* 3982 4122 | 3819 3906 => 1.26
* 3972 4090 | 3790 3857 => 1.36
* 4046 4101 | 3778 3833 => 1.30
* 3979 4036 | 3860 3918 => 1.18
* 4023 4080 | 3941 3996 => 1.16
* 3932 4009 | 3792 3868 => 1.14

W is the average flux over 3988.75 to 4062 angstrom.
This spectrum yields 1.32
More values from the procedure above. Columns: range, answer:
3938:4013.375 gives 1.18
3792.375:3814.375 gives 1.06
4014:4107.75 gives 1.26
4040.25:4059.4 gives 1.3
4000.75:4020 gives 1.36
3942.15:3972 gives 1.1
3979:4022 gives 1.33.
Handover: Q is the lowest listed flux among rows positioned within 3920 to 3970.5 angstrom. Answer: 0.7154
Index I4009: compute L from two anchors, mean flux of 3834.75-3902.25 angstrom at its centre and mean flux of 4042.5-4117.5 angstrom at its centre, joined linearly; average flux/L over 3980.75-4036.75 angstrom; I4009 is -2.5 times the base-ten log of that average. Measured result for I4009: -0.12 mag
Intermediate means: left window 1.13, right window 1.21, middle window 1.32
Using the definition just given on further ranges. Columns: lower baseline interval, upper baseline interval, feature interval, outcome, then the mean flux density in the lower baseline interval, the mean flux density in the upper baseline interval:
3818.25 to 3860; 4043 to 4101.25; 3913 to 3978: 0.04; 1.04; 1.24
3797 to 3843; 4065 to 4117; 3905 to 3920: -0.16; 1.02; 1.18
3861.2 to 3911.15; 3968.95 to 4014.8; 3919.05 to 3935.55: 0.11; 1.16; 1.24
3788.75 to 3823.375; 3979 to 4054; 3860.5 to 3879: -0.12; 1.09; 1.31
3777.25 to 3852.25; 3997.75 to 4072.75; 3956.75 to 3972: 0.24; 1.07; 1.31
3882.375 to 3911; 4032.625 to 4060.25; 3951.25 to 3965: 0.04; 1.09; 1.3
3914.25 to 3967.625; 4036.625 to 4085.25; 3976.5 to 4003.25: -0.09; 1.1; 1.28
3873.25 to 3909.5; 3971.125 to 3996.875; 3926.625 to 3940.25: 0.19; 1.1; 1.2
